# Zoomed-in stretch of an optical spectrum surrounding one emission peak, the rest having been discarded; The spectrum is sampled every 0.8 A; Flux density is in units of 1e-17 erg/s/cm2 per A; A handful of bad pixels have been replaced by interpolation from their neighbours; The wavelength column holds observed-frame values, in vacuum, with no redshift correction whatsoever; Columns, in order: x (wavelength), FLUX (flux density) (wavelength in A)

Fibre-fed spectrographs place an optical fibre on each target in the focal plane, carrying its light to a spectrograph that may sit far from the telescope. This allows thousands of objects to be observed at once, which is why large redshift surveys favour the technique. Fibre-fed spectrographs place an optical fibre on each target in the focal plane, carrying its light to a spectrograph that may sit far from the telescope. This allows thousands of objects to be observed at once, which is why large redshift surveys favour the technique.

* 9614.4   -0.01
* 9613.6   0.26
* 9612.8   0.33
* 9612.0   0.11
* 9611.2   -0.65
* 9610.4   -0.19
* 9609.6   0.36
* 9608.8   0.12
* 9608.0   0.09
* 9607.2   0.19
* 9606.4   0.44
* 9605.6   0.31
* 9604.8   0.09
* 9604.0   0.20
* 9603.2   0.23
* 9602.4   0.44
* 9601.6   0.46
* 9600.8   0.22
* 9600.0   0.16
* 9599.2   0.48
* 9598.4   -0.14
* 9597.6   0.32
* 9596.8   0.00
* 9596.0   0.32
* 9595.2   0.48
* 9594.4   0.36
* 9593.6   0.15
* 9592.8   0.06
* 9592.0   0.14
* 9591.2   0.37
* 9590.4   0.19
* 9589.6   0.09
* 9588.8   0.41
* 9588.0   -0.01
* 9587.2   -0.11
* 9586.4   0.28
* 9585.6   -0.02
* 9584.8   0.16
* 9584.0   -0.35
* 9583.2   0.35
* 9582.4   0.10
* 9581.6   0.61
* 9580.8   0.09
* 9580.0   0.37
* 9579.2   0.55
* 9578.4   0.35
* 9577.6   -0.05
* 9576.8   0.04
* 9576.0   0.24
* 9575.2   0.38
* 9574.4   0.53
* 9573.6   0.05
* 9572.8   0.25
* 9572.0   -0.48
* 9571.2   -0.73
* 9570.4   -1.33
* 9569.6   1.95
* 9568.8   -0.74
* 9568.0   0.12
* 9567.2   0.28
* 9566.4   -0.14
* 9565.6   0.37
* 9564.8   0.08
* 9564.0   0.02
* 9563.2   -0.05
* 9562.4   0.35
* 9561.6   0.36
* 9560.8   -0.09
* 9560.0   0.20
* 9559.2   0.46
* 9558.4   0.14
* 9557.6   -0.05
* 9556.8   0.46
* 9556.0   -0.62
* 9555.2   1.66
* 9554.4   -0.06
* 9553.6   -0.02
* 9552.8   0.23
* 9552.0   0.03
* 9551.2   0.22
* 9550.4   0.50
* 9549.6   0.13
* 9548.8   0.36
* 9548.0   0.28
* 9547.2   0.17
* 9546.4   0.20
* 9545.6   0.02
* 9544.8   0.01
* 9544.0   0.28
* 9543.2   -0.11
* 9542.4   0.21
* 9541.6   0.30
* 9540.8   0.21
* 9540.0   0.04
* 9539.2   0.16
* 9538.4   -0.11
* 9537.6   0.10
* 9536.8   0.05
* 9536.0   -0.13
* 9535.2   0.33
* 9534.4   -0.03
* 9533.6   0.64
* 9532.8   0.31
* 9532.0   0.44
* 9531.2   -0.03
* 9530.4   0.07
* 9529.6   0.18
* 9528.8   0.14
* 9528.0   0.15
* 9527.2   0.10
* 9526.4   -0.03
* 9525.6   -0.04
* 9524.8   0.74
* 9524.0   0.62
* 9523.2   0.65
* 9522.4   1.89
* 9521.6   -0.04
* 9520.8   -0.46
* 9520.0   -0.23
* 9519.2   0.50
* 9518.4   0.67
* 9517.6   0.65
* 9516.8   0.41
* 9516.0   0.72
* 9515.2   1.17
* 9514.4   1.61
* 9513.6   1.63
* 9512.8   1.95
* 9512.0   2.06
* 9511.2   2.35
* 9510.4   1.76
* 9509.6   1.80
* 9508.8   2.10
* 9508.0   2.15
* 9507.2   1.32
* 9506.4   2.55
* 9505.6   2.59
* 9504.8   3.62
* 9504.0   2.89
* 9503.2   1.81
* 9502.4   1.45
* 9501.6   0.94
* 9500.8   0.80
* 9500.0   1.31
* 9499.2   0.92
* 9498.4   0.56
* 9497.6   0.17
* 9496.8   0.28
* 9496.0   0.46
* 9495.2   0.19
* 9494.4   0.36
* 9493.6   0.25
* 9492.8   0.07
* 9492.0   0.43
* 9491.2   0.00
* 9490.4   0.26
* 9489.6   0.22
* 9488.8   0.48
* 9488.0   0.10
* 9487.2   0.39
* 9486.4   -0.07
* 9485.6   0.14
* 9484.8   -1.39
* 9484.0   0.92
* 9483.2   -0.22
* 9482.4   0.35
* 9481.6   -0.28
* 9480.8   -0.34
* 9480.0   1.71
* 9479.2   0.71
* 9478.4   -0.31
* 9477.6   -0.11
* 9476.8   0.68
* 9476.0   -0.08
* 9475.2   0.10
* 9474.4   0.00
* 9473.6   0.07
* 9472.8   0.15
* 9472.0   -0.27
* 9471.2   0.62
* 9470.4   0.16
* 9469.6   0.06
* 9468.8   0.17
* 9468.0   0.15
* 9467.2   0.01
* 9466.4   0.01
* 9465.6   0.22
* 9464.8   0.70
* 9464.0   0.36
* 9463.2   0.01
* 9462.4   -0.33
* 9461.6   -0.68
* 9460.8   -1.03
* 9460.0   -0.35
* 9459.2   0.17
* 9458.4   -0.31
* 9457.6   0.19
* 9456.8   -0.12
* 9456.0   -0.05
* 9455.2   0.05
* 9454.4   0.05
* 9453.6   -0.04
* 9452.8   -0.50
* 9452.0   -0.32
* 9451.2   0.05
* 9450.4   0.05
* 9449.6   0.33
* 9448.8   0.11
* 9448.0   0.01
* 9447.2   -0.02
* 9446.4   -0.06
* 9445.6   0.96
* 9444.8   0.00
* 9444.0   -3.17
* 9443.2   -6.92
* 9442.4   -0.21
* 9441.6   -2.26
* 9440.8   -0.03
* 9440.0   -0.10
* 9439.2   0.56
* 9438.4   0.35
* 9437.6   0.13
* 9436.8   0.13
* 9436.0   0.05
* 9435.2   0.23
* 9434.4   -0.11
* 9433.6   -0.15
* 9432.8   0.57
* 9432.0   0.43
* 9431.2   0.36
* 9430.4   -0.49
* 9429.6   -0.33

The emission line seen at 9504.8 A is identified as [O II] 3727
